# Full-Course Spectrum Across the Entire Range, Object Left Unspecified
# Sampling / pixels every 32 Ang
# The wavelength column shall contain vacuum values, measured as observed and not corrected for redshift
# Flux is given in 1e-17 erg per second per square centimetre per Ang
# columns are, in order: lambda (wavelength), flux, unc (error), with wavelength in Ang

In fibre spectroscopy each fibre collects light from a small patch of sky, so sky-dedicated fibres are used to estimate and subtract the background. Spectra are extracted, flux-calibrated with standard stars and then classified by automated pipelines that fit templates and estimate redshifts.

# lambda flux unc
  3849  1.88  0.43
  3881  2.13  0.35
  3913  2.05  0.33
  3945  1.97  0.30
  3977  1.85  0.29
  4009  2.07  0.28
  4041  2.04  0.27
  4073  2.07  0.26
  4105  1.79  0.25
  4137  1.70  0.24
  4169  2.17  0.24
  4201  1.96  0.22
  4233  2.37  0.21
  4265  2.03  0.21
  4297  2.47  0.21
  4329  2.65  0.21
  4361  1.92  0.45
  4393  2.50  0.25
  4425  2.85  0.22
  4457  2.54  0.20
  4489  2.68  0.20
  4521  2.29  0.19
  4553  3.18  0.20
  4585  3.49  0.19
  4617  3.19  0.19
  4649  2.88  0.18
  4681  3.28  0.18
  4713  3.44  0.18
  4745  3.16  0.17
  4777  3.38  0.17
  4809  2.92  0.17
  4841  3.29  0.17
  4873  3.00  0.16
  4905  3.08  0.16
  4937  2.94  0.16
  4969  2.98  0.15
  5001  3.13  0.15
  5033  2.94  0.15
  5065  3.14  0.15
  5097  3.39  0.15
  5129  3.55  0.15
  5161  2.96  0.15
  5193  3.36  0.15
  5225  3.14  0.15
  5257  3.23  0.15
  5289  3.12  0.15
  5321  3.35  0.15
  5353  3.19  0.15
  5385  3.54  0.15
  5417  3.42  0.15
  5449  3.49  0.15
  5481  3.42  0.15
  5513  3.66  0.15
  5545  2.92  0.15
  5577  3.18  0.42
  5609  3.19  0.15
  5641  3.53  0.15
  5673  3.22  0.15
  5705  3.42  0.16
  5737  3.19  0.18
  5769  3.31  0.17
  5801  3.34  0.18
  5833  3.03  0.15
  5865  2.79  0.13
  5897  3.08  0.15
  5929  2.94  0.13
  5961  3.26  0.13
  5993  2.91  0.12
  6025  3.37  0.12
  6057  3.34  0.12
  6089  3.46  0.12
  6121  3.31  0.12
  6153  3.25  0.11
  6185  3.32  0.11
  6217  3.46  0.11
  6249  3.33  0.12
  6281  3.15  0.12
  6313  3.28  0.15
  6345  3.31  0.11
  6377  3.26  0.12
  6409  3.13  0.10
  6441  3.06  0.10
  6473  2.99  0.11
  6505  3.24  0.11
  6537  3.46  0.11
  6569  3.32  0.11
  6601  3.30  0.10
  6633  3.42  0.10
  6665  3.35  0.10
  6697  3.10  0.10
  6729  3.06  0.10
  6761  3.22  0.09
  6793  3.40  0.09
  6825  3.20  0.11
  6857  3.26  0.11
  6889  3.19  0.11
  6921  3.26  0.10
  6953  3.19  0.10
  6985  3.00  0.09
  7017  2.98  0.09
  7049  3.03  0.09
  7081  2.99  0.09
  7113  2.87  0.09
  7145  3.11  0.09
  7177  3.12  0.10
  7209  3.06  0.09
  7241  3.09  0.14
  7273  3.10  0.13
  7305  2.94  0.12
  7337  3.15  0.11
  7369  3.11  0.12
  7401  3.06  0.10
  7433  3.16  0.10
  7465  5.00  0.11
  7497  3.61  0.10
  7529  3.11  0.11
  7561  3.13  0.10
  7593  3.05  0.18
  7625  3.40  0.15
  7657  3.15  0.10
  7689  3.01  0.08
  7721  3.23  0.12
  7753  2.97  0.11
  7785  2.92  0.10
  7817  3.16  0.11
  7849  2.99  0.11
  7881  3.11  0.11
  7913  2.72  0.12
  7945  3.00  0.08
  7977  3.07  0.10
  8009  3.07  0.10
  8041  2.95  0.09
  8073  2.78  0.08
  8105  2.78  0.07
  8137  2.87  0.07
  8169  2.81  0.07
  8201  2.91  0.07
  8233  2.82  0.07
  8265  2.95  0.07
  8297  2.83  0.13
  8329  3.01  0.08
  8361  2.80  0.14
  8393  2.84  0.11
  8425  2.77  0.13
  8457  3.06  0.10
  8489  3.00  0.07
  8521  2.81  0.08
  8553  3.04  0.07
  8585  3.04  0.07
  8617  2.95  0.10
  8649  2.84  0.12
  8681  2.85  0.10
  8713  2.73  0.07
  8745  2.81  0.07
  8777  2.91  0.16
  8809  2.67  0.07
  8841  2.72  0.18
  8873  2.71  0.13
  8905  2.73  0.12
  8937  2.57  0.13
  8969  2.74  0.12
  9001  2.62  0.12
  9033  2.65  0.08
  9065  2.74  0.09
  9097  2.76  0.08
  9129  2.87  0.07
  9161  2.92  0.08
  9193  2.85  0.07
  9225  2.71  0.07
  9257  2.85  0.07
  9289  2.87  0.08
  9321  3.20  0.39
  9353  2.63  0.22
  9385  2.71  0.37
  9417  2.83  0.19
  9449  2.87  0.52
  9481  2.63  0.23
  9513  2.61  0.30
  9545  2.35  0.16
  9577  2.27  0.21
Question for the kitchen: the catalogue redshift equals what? 0.14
